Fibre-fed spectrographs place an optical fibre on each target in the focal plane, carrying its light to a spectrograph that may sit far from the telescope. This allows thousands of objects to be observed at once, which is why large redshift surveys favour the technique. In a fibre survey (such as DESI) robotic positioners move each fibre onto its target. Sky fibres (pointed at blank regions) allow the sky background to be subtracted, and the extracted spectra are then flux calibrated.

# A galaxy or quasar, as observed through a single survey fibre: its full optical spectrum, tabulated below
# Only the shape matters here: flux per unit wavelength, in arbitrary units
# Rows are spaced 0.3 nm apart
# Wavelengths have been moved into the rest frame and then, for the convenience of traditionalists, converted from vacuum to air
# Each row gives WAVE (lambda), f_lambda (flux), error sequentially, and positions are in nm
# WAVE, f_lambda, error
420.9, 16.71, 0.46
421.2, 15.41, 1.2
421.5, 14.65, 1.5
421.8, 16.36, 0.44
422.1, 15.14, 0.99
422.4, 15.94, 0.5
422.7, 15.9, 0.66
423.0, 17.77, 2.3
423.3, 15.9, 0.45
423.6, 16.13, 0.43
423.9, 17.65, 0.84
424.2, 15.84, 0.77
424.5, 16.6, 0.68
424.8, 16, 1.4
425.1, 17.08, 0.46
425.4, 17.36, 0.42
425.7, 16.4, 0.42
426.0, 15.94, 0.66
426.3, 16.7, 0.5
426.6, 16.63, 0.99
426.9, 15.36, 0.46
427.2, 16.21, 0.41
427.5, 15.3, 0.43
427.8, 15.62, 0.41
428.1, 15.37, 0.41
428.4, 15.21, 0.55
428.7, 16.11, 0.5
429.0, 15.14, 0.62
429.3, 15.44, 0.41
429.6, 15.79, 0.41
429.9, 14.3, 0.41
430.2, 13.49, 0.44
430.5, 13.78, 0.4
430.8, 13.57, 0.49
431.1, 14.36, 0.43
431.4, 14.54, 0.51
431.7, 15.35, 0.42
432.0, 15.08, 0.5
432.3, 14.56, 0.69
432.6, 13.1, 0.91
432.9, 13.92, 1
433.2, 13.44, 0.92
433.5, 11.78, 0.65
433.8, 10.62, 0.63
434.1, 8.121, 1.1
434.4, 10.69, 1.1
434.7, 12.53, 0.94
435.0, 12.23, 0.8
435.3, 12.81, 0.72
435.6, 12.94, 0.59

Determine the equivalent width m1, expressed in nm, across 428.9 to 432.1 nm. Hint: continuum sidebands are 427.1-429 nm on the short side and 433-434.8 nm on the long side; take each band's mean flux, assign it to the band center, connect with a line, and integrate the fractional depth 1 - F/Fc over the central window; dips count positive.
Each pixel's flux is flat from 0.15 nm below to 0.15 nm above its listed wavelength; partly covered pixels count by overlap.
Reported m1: -0.20 nm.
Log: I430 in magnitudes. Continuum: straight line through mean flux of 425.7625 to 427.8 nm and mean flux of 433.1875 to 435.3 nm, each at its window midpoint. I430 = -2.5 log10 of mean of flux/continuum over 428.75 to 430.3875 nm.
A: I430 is -0.05 mag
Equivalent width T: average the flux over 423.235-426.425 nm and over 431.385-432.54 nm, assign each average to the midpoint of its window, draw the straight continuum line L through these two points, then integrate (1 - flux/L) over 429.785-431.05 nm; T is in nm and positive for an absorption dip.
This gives 0.11 nm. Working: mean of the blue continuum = 16.5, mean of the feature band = 13.8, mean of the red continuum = 14.8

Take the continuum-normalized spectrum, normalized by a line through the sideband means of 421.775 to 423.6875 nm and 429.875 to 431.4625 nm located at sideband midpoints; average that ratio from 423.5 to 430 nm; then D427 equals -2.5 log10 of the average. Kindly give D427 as -0.069 mag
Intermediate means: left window 16.2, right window 14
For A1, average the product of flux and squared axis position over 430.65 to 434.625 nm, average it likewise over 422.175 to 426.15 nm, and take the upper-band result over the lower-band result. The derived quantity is 0.8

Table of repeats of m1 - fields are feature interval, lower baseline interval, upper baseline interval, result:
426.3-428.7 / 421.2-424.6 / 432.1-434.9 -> -0.23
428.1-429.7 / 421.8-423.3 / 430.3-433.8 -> -0.10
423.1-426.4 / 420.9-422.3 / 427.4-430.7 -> -0.26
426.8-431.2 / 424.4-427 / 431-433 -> 0.11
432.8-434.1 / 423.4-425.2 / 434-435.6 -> 0.03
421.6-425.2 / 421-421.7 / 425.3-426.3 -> -0.11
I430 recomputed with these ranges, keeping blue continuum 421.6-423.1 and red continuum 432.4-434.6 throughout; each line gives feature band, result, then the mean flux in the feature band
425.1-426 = -0.13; 16.8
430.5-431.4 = -0.10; 14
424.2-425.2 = -0.08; 16.4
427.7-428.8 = -0.13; 15.6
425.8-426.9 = -0.12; 16.3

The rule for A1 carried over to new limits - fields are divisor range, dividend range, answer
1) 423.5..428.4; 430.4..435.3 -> 0.82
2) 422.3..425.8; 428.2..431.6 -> 0.91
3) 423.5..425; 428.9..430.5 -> 0.92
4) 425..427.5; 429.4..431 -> 0.89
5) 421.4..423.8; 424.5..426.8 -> 1.05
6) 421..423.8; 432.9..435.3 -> 0.77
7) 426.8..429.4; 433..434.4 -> 0.73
